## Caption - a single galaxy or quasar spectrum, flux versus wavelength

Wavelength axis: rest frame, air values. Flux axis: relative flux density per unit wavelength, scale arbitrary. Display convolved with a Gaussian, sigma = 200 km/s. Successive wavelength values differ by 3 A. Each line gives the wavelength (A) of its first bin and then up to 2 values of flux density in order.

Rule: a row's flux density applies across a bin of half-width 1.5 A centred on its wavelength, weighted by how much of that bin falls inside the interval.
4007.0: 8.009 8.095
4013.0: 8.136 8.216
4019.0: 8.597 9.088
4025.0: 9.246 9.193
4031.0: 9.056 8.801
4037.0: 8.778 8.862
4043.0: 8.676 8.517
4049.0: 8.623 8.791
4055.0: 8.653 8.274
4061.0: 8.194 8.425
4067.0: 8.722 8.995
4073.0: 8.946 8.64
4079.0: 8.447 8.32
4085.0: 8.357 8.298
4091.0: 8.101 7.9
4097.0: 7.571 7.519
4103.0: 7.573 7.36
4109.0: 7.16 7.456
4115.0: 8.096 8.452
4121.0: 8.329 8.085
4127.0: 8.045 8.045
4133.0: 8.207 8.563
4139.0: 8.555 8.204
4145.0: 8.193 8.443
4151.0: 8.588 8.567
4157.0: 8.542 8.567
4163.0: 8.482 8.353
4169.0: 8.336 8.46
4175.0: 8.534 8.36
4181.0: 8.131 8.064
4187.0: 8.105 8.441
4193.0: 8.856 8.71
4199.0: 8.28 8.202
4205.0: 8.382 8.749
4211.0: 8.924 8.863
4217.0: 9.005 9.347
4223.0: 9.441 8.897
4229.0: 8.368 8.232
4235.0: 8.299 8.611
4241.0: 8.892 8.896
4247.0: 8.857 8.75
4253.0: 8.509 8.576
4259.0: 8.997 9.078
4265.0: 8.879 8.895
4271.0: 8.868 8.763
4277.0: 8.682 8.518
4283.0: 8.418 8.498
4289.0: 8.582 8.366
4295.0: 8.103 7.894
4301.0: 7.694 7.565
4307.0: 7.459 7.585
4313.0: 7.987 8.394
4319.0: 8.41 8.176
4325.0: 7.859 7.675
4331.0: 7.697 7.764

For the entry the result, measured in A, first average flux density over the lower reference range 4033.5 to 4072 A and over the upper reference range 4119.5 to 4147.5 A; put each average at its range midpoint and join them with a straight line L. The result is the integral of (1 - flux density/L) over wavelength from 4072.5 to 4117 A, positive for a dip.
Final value 2.5 A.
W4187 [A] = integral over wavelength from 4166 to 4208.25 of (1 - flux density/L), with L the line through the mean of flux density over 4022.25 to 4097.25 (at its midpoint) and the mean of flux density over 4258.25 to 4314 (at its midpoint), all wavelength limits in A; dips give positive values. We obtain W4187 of 0.4 A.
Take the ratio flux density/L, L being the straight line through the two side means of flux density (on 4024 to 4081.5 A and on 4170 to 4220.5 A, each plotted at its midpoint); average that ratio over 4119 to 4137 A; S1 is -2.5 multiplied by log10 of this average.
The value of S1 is 0.053 mag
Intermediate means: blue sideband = 8.72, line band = 8.21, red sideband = 8.54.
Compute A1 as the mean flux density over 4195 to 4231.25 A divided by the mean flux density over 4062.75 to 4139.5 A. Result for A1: 1.07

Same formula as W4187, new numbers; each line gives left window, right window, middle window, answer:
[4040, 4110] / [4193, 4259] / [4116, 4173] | 0.8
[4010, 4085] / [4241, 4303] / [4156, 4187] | 0.9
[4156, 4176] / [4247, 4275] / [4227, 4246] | 0.3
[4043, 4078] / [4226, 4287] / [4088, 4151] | 4.5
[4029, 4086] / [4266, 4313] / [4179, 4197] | 0.1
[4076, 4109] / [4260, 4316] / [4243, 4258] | -0.8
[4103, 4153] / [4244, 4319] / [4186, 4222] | -1.8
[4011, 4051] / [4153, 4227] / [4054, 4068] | 0.4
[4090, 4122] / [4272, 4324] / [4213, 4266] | -4.9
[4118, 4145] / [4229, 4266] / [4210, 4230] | -0.9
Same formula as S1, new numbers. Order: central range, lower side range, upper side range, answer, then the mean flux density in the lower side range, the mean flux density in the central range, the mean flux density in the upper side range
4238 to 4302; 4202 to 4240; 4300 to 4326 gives -0.04 mag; 8.74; 8.61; 7.91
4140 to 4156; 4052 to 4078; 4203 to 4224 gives 0.05 mag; 8.61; 8.41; 8.93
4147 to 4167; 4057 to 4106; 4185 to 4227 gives 0.00 mag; 8.24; 8.51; 8.72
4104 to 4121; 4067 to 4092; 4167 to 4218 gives 0.10 mag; 8.53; 7.76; 8.49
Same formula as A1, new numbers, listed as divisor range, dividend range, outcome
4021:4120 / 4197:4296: 1.04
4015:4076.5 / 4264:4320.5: 0.95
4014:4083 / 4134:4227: 0.98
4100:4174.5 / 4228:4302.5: 1.05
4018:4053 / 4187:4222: 0.98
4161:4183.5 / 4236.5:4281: 1.05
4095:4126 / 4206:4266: 1.13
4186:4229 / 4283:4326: 0.92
